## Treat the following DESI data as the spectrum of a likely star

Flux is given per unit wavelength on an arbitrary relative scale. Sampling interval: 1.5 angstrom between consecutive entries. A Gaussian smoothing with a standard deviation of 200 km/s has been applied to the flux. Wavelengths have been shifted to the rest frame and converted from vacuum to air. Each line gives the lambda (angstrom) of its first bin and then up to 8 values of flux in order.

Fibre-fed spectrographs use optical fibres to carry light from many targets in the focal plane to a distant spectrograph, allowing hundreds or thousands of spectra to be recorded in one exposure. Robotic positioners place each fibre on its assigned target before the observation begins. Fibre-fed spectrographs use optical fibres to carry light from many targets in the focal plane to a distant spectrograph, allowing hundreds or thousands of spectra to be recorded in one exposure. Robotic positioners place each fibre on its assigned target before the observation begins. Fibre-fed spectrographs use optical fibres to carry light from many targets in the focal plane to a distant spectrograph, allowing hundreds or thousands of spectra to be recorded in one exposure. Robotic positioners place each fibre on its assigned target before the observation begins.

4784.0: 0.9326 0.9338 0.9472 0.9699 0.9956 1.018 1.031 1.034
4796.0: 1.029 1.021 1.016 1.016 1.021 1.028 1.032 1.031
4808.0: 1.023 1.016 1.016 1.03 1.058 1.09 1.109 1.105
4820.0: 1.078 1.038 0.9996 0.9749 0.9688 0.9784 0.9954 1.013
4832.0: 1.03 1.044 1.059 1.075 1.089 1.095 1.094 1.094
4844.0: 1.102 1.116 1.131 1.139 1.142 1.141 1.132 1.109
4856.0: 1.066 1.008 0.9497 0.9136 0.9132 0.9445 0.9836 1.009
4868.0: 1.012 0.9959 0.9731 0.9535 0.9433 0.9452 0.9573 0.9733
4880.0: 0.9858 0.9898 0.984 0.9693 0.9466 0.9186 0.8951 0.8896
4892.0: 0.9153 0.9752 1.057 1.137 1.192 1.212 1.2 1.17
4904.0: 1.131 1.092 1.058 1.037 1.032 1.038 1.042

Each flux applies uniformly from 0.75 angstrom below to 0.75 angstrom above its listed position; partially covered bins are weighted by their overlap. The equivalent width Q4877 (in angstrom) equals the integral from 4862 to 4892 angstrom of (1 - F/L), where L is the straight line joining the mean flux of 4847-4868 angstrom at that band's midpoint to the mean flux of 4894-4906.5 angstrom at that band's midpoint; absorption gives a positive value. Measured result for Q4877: 3.5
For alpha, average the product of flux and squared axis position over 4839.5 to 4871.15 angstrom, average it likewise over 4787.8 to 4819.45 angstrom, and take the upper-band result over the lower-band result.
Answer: 1.04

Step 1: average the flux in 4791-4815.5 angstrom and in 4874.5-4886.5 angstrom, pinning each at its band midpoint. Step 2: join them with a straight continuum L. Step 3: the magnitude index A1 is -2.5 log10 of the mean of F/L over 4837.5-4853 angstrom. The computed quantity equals -0.12 mag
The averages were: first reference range 1.03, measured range 1.12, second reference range 0.969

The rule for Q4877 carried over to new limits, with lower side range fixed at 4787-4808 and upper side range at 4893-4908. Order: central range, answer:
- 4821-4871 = 1.2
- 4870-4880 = 1.2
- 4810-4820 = -0.3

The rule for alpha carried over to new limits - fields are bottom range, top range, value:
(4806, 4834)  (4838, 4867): 1.04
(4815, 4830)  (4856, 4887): 0.96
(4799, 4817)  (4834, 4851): 1.08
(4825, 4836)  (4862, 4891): 0.97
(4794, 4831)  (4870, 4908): 1.02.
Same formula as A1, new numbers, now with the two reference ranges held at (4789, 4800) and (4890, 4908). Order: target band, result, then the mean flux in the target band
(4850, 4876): 0.06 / 1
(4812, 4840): 0.00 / 1.04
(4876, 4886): 0.11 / 0.974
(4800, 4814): 0.00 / 1.03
